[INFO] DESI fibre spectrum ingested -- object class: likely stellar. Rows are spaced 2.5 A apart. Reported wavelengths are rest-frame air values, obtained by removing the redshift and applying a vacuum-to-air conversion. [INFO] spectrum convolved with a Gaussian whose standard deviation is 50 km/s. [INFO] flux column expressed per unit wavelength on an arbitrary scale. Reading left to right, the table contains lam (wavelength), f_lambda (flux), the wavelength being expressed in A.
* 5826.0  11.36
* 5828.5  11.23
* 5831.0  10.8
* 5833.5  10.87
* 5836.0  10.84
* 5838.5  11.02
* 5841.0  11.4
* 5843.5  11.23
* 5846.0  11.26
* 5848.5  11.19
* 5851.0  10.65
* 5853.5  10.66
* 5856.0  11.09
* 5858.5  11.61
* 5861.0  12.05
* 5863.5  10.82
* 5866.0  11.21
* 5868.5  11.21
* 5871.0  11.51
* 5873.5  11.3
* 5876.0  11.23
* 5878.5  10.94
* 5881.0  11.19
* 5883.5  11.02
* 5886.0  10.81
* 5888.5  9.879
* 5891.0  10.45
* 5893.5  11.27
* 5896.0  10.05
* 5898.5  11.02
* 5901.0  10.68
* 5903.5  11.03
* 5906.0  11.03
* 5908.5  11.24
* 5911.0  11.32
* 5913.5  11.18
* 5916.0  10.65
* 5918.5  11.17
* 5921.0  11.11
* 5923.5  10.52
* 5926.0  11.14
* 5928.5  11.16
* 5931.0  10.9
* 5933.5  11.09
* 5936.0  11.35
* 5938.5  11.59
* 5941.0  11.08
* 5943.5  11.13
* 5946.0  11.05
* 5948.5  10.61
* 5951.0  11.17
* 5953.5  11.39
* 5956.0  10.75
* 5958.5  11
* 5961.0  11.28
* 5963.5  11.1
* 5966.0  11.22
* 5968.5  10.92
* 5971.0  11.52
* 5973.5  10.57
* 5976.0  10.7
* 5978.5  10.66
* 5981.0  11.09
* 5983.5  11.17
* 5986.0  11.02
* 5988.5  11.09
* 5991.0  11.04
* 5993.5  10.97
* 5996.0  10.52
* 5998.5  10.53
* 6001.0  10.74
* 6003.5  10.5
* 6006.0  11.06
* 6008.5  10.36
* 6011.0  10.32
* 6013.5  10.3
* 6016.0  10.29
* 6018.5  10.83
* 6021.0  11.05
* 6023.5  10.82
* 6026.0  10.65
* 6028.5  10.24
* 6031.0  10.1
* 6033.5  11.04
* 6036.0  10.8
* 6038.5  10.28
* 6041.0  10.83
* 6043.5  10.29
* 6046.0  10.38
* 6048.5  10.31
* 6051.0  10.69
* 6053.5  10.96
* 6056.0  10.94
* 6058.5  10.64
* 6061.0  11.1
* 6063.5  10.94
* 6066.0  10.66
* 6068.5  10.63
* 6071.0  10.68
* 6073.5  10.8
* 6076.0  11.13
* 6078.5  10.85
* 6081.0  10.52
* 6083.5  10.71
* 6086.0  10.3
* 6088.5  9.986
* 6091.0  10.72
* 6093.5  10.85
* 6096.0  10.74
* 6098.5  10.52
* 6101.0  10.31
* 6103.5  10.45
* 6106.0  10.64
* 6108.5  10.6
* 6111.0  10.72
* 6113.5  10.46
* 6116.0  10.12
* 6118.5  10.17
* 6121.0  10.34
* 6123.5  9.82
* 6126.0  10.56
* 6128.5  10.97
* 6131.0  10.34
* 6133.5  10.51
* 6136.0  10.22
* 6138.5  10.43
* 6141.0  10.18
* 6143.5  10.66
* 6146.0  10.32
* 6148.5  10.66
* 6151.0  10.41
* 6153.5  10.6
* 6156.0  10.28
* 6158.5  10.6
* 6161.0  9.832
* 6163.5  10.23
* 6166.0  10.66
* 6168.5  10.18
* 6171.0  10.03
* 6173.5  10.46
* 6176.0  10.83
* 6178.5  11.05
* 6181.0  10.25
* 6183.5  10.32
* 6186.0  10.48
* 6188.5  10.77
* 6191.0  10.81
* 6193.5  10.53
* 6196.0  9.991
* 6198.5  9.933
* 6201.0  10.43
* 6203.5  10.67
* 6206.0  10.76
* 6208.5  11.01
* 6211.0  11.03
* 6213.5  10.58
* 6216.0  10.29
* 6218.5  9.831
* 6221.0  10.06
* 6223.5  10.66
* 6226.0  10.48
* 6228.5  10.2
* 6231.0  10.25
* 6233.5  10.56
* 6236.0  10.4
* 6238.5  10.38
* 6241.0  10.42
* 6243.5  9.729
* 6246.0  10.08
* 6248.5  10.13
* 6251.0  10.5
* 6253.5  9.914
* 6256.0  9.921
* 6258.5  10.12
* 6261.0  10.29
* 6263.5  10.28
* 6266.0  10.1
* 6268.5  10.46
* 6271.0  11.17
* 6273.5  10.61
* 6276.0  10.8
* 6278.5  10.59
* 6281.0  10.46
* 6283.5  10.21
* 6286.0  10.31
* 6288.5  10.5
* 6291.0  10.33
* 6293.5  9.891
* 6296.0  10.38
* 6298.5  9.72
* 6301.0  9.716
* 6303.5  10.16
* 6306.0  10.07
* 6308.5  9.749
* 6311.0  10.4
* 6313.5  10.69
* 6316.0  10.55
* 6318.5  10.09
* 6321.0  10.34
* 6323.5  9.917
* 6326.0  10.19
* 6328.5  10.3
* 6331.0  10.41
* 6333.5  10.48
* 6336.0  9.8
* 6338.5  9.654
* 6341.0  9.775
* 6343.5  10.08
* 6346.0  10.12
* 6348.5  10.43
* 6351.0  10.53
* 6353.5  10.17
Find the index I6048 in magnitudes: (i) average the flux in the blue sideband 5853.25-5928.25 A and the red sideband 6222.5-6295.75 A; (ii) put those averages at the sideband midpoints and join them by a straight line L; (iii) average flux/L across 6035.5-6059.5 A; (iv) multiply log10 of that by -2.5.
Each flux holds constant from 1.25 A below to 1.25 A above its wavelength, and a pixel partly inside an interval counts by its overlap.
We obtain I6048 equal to 0.01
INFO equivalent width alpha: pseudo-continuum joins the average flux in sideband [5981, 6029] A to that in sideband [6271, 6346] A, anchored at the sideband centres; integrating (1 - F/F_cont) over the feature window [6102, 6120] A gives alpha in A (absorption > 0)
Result 0.2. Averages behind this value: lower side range 10.7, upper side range 10.2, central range 10.4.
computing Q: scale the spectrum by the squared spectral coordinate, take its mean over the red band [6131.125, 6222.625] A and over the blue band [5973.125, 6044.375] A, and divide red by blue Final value 1.03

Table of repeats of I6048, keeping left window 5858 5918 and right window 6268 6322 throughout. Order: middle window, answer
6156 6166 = 0.028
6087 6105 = 0.016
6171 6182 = -0.006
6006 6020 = 0.033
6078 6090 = 0.024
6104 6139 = 0.021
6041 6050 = 0.036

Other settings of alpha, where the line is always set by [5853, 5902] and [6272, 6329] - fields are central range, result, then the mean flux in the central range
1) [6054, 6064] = -0.2 A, 10.9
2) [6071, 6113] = 0.1 A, 10.6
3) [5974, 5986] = -0.1 A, 10.9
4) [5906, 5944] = -0.6 A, 11.1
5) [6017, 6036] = 0.1 A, 10.7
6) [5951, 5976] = -0.5 A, 11.1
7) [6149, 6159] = 0.0 A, 10.5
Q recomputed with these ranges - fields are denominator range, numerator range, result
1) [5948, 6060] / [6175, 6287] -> 1.04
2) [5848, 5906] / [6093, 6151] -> 1.03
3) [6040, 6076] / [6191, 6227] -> 1.03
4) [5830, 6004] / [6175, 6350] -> 1.05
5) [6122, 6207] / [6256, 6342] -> 1.03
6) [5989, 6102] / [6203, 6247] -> 1.04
